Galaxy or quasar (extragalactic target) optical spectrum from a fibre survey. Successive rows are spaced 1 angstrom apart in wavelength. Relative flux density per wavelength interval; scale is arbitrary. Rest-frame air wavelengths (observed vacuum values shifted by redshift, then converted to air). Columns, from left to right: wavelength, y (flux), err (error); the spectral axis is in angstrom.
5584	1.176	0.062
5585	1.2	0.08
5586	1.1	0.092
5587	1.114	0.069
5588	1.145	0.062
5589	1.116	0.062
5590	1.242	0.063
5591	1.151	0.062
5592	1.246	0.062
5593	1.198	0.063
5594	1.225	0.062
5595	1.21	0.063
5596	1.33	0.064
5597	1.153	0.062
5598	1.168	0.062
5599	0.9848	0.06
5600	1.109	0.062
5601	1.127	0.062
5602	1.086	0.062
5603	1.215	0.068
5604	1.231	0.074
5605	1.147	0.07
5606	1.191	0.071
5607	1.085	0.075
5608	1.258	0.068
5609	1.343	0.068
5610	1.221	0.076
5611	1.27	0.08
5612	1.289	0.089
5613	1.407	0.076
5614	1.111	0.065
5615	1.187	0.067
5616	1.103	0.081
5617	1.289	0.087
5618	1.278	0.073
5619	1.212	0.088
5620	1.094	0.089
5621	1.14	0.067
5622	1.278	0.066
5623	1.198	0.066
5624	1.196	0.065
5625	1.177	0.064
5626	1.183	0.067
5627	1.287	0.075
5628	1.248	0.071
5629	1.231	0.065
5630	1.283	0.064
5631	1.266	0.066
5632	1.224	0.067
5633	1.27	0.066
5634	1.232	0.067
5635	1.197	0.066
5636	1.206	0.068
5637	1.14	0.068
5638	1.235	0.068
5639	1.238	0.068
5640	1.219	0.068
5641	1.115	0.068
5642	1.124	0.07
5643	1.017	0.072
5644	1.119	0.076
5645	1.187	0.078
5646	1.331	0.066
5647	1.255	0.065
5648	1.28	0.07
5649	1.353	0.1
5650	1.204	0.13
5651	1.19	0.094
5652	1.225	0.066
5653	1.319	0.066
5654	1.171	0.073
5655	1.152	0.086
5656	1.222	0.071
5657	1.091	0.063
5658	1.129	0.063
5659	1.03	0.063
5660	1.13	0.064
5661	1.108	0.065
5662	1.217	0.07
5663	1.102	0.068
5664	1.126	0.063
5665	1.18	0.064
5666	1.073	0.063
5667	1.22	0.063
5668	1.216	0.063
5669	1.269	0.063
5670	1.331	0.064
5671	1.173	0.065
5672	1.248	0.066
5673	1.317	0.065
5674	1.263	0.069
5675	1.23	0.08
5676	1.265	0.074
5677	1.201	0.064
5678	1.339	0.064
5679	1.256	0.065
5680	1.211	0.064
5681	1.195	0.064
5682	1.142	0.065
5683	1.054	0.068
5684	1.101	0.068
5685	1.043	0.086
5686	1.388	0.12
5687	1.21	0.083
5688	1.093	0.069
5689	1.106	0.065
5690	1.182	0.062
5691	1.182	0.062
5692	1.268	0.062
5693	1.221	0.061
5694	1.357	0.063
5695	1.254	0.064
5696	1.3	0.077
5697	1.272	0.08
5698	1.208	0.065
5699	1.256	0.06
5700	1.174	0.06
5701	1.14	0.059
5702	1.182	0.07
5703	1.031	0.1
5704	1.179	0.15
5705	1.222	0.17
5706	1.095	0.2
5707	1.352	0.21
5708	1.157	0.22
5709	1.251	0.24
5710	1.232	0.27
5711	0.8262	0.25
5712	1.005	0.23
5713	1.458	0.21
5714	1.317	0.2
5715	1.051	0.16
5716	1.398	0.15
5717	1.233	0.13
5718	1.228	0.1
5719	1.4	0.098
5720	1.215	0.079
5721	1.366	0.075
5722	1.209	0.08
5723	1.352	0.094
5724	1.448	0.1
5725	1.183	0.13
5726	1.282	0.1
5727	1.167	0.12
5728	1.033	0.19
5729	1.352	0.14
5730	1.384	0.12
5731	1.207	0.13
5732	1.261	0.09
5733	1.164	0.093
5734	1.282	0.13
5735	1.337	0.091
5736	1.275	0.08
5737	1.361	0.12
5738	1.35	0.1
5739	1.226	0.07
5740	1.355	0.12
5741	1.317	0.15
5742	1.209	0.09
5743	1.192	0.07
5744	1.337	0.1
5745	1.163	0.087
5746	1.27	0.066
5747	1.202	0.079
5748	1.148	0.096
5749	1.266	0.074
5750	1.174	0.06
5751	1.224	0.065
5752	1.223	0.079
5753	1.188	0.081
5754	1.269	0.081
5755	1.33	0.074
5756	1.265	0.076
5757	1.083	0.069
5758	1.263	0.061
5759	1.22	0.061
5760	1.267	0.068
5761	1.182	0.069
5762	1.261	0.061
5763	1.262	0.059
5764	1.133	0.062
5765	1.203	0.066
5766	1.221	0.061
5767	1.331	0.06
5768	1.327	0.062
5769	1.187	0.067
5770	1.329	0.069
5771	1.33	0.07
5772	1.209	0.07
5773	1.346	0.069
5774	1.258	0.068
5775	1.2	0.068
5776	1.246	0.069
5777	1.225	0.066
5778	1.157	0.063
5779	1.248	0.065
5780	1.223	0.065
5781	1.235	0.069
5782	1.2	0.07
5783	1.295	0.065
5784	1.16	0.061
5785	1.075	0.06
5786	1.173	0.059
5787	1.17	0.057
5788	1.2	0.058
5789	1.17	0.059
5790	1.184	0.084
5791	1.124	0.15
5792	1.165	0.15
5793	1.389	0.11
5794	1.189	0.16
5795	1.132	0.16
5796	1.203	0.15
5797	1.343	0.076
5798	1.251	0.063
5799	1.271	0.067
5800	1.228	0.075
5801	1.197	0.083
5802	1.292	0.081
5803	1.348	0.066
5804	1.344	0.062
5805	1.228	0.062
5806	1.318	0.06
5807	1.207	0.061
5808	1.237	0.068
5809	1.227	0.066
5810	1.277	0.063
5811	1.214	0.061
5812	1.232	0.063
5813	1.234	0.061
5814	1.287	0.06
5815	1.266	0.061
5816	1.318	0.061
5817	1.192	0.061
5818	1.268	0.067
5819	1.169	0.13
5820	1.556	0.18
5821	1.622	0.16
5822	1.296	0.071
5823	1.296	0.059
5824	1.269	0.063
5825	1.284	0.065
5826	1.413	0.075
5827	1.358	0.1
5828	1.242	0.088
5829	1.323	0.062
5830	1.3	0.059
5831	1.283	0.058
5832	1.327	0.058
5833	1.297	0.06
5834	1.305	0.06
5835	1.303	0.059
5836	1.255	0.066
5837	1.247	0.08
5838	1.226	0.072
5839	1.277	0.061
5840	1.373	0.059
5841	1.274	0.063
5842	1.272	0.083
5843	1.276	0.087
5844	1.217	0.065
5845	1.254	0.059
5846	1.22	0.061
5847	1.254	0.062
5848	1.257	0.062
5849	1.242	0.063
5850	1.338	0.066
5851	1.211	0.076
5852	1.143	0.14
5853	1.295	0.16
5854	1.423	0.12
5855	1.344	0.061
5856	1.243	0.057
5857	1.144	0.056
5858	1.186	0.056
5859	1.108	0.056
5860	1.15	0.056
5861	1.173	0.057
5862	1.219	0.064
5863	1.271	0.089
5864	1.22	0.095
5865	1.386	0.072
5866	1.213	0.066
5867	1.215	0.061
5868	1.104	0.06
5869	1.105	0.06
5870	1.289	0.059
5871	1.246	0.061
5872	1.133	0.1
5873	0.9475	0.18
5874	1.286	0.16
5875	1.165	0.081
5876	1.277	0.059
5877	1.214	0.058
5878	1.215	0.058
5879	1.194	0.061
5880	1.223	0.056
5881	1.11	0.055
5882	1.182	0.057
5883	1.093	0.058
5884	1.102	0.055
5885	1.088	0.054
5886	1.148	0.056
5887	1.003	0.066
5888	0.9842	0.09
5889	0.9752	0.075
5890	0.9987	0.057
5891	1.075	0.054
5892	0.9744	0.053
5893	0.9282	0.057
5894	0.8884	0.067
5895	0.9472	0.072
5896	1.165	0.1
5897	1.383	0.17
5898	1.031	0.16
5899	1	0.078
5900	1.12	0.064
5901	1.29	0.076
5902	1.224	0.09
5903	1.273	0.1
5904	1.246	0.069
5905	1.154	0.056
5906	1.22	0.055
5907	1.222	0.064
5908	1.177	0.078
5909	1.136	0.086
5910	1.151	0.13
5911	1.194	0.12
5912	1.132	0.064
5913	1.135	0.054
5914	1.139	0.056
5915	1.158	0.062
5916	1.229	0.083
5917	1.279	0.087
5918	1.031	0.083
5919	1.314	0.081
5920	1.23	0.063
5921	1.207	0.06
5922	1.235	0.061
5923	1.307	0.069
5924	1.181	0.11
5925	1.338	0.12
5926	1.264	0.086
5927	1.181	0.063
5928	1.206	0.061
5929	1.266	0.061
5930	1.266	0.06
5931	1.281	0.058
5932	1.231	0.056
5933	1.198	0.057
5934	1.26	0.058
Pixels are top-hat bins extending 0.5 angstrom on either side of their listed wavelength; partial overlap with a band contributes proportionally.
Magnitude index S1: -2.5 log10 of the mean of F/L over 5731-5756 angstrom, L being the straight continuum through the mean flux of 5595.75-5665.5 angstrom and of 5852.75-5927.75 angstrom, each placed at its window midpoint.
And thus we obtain -0.06 mag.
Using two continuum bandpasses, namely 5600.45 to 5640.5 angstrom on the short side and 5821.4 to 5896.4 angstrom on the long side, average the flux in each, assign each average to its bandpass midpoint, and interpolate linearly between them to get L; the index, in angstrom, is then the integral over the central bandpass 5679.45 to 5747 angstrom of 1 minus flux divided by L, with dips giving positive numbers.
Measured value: -1.0 angstrom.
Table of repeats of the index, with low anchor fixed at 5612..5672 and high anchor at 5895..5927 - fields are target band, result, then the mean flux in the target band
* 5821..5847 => -2.10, 1.29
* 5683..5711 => 0.16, 1.19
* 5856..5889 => 0.80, 1.17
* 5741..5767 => -0.60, 1.23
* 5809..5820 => -0.57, 1.26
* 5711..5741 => -1.67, 1.27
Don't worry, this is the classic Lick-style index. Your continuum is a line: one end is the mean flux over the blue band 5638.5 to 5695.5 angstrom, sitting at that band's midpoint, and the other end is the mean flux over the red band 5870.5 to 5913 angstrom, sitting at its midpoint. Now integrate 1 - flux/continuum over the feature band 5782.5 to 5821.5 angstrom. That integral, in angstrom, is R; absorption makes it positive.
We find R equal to -3.12 angstrom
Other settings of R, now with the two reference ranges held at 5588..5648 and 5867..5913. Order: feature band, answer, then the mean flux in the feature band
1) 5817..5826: -1.5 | 1.34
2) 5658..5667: 0.5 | 1.13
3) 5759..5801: -2.3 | 1.23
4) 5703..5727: -1.1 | 1.23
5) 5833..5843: -1.2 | 1.28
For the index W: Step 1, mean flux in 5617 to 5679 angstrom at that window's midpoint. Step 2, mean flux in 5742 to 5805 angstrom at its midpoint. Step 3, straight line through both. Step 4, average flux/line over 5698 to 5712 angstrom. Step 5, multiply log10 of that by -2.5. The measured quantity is 0.06 mag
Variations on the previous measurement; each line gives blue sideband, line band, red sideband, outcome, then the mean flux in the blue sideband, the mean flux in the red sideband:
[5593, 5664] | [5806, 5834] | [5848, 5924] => -0.104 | 1.2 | 1.17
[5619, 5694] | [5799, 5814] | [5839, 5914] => -0.065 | 1.2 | 1.18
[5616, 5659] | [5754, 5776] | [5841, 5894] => -0.052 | 1.21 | 1.18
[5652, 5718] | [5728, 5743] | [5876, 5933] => -0.080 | 1.2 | 1.16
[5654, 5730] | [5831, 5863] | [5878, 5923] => -0.088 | 1.21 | 1.14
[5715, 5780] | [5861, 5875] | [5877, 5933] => -0.017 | 1.25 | 1.16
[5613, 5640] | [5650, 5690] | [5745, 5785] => 0.029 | 1.22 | 1.23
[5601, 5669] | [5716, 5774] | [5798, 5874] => -0.021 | 1.2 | 1.26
